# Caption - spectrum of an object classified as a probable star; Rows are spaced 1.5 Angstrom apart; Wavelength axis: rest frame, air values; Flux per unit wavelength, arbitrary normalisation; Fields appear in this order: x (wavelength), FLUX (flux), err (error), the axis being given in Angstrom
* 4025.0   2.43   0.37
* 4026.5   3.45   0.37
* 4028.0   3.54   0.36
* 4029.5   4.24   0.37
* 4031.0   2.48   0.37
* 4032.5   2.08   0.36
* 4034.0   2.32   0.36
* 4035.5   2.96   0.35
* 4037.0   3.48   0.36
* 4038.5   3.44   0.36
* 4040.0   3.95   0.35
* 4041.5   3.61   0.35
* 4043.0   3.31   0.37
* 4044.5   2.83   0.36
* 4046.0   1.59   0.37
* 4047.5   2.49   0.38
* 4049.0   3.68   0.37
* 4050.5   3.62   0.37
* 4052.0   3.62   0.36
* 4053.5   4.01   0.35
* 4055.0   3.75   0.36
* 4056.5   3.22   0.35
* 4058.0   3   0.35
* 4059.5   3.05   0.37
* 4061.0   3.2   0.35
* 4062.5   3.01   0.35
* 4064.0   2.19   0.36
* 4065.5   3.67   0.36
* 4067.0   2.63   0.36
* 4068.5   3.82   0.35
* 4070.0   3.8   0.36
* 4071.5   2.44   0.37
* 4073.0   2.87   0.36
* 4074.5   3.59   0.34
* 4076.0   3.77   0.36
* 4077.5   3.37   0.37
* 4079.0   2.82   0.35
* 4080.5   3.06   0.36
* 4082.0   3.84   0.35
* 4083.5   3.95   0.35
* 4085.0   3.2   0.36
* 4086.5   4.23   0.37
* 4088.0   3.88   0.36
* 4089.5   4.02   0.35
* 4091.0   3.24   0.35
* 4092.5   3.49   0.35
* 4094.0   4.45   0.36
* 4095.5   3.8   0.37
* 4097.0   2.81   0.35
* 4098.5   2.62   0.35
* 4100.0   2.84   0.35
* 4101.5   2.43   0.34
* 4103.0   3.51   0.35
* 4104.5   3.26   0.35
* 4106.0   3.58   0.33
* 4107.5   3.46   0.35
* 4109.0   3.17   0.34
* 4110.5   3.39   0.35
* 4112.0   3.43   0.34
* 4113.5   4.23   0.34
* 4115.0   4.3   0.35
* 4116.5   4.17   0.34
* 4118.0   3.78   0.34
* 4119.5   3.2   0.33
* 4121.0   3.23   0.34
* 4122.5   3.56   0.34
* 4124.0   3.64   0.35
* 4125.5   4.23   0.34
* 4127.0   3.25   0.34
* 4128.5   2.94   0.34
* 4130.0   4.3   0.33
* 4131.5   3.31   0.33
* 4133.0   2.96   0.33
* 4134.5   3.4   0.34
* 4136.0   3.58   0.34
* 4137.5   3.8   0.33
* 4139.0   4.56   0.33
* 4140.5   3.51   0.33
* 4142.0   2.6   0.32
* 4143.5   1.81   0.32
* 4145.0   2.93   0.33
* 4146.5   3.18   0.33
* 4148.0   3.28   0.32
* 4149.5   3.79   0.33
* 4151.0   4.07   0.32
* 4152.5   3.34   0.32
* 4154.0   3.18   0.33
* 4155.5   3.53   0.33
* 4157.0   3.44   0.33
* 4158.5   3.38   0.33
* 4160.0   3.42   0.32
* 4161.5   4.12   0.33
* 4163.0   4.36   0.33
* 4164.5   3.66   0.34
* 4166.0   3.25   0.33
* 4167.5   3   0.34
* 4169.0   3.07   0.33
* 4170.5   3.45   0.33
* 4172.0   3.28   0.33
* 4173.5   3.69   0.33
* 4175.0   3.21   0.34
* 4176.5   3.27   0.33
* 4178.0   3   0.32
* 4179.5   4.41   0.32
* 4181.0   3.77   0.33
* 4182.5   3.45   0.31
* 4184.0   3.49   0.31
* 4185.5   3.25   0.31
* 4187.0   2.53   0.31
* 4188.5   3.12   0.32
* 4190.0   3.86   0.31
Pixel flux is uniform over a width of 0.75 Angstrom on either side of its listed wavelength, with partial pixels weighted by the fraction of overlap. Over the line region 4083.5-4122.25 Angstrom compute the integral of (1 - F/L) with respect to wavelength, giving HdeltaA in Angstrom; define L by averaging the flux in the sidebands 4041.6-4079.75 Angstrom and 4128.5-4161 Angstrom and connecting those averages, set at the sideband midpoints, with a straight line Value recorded -2.7 Angstrom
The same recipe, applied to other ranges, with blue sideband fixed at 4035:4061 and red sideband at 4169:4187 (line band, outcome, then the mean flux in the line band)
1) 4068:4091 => -1.3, 3.5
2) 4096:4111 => 1.0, 3.11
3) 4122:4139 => -1.1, 3.59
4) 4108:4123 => -1.3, 3.64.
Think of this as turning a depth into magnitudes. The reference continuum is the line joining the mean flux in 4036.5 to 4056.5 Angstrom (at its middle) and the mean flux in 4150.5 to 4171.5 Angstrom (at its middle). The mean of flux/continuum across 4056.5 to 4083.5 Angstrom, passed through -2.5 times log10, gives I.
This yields 0.05 mag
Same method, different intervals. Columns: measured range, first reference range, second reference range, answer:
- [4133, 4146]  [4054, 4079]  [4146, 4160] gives 0.056 mag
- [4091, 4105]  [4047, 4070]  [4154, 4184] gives 0.040 mag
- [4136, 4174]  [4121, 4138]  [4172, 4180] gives 0.020 mag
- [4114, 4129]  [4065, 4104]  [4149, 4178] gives -0.067 mag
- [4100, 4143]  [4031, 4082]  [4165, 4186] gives -0.068 mag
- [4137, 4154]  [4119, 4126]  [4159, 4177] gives 0.058 mag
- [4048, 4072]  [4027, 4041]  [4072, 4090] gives 0.024 mag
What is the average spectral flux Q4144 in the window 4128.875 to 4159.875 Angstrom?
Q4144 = 3.39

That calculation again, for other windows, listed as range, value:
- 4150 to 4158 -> 3.52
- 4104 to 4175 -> 3.49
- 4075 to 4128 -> 3.52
